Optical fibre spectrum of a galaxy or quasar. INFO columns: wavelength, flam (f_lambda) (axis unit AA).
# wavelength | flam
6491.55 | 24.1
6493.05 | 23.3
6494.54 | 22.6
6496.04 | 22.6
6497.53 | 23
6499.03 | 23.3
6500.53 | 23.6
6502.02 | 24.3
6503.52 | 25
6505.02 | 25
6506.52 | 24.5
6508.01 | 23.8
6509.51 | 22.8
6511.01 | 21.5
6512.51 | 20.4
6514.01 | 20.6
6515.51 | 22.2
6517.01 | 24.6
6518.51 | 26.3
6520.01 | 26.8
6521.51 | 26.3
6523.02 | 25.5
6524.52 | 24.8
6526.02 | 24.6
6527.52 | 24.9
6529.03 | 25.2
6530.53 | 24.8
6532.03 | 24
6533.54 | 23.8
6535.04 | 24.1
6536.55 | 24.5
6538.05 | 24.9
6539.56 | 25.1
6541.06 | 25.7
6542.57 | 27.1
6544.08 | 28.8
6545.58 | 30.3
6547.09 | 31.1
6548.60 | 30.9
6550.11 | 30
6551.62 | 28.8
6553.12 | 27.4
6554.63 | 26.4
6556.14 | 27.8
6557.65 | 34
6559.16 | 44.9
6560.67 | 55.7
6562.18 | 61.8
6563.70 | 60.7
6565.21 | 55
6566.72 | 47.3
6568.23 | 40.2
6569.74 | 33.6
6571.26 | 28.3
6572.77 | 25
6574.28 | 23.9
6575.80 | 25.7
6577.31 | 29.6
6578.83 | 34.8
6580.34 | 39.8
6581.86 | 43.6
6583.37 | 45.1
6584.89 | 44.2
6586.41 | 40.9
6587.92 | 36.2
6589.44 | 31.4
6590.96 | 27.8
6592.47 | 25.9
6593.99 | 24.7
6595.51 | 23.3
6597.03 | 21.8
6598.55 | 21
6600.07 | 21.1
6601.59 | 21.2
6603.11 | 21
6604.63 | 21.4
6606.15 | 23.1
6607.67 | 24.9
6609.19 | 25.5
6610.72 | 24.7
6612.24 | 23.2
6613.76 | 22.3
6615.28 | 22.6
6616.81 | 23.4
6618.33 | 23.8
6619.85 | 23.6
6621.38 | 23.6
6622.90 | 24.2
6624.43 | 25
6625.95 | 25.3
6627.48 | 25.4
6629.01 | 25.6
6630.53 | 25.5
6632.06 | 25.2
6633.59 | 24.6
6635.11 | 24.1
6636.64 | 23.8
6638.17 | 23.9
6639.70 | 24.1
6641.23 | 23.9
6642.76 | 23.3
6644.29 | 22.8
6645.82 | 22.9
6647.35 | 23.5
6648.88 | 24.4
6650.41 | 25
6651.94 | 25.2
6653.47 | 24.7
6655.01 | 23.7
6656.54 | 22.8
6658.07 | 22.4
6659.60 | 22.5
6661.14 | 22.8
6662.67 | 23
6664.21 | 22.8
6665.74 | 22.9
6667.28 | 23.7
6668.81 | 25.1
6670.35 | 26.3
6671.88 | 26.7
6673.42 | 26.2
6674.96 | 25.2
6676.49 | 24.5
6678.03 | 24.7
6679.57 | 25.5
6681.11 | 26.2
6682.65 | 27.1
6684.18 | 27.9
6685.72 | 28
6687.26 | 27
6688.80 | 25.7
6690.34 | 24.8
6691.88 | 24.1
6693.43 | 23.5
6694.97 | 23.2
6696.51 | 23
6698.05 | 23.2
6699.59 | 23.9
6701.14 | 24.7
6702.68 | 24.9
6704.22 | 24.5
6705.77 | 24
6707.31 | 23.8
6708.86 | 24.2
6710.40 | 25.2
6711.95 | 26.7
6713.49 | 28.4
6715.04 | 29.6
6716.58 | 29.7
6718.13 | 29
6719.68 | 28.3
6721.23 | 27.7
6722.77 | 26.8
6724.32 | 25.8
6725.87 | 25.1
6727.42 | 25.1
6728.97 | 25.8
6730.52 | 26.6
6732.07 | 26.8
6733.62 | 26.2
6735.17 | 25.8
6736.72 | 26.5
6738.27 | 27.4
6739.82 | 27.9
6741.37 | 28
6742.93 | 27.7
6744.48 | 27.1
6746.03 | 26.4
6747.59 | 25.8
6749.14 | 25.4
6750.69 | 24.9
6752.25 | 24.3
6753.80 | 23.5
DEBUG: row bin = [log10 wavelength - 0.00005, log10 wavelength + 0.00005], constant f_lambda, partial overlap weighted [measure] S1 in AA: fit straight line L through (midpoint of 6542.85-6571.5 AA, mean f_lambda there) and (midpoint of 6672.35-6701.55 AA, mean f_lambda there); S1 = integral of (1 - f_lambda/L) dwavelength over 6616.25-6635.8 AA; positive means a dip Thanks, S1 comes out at 4.16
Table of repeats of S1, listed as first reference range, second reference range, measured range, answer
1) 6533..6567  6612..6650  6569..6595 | -2.19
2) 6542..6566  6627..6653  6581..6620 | 4.30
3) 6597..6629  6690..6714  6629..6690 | -1.78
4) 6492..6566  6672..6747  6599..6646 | 6.06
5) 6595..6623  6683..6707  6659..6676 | -0.06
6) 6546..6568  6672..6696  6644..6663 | 3.59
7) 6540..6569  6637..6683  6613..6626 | 2.49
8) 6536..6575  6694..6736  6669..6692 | 1.43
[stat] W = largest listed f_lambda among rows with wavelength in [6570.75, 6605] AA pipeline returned 45.1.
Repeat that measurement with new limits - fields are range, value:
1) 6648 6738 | 29.7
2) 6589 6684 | 31.4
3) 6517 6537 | 26.8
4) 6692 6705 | 24.9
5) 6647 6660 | 25.2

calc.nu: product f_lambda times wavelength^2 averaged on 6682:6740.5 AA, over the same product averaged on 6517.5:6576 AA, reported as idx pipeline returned 0.9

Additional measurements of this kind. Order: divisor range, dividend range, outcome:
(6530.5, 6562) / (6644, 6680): 0.83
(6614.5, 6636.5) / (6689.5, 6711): 1.01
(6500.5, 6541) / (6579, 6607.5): 1.25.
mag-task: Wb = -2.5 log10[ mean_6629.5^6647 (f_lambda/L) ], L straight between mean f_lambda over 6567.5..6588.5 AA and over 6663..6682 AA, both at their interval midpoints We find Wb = 0.19 mag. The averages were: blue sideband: 35.1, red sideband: 24.9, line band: 24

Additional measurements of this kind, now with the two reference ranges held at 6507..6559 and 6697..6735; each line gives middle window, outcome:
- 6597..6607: 0.208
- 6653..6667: 0.134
